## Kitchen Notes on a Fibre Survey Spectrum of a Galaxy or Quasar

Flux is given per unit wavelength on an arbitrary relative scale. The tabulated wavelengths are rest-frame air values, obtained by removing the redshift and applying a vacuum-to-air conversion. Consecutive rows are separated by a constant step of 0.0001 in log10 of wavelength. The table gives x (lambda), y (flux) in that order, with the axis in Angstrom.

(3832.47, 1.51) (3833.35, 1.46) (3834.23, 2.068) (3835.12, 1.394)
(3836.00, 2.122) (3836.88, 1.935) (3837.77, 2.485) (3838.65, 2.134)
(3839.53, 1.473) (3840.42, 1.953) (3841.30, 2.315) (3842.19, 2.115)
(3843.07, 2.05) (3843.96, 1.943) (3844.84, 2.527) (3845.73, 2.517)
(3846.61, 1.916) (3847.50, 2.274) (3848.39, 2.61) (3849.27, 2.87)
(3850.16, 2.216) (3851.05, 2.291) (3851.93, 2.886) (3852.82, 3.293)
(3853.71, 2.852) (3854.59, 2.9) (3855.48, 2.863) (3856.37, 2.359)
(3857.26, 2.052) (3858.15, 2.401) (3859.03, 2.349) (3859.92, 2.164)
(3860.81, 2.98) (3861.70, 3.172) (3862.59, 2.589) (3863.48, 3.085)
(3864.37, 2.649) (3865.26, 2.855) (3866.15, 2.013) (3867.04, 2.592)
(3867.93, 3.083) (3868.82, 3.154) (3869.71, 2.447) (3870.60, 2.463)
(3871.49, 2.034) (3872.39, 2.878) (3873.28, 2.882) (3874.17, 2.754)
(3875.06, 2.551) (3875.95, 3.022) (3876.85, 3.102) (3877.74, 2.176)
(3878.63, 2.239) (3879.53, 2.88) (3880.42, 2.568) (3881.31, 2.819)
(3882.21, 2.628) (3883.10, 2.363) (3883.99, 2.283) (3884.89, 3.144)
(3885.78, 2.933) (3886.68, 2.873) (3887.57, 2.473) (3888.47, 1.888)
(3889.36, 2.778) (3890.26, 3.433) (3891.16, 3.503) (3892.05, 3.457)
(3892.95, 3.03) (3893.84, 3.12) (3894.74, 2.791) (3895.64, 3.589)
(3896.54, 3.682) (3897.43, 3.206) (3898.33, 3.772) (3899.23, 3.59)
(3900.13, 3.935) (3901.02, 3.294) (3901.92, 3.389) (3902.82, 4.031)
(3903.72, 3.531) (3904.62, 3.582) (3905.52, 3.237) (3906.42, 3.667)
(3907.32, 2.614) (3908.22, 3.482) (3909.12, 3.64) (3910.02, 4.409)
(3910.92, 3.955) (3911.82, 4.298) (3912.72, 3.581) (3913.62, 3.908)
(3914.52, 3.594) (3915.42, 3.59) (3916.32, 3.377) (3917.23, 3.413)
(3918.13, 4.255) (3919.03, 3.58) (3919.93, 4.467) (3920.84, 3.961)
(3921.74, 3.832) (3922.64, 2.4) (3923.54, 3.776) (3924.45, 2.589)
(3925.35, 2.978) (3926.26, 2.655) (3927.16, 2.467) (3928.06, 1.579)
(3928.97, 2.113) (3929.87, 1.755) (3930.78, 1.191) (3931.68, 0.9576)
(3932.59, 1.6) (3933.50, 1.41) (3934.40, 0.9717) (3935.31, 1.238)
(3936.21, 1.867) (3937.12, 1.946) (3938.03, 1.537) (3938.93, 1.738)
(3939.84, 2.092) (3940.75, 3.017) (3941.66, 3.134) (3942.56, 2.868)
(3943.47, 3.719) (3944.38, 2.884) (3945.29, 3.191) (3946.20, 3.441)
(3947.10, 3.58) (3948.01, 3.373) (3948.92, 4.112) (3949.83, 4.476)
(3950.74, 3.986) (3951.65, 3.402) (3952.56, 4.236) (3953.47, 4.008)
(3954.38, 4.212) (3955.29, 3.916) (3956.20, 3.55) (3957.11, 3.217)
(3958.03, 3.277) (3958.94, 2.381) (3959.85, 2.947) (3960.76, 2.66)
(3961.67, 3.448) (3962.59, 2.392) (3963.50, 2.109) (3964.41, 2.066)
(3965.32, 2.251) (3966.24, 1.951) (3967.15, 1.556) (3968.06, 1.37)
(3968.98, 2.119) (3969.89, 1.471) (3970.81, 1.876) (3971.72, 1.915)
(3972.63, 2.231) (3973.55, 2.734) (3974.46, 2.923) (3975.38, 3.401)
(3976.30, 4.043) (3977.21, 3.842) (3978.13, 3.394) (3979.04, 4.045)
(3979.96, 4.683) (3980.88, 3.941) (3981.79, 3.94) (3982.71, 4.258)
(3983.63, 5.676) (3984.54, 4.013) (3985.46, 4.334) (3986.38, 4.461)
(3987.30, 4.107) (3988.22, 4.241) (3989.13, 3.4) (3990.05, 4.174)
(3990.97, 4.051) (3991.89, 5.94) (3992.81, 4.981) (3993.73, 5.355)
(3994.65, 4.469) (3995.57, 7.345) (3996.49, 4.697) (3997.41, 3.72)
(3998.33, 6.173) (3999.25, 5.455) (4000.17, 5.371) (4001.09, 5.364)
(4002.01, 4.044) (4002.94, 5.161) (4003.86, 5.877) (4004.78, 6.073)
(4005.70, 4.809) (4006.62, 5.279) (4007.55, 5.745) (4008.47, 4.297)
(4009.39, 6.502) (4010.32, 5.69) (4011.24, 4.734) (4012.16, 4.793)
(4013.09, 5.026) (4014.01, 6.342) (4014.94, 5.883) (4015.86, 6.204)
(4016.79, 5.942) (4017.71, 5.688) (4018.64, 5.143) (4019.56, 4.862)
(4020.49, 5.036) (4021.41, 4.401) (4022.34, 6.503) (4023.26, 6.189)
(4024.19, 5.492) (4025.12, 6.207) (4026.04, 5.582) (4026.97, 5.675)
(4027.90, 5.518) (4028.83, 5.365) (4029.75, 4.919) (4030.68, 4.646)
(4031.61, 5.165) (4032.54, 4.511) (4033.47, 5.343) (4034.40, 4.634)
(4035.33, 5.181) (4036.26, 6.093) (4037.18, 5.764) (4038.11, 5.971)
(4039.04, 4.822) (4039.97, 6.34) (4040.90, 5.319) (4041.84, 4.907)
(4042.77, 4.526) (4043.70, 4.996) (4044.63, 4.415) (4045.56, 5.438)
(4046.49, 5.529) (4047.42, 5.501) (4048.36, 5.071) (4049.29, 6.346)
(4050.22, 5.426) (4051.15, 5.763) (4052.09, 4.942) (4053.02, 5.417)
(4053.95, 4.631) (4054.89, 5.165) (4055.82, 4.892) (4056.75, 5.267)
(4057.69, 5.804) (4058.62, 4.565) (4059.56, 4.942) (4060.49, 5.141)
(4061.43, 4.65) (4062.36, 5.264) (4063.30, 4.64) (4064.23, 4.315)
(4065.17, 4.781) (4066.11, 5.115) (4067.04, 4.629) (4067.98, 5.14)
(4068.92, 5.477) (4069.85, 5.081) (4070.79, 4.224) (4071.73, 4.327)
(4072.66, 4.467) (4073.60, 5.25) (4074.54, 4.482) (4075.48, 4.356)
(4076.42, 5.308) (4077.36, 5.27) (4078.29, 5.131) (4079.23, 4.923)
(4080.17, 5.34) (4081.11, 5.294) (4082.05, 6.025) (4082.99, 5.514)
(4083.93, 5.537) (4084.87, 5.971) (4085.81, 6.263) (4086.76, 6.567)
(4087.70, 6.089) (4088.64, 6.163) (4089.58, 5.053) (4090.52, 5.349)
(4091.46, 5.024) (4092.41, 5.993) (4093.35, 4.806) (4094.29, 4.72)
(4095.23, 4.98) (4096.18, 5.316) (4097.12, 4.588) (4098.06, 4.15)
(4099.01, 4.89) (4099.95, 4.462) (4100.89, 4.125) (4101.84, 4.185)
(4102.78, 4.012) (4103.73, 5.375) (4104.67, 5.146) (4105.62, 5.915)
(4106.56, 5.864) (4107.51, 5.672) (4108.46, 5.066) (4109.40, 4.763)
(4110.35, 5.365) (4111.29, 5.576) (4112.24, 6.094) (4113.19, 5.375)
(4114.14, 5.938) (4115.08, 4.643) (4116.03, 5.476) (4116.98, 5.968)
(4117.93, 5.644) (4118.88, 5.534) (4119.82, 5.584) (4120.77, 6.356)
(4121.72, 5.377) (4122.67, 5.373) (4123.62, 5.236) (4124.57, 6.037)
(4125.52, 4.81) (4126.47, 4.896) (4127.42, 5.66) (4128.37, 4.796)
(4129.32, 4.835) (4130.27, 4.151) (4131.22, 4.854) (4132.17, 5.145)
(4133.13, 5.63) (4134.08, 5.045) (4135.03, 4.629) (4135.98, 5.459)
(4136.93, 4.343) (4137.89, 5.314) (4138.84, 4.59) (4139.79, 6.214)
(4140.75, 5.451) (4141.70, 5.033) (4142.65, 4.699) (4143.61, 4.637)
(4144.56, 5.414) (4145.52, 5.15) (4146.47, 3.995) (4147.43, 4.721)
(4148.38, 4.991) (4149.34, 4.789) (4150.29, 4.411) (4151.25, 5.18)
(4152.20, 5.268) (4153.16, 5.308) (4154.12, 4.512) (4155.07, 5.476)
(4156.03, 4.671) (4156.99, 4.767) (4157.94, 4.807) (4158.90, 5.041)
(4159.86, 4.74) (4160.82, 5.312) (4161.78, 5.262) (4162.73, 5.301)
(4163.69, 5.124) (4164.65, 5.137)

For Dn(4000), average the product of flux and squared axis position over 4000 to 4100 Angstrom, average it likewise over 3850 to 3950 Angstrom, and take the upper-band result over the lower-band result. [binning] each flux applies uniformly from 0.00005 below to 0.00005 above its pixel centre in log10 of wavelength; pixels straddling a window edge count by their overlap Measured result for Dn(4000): 2.0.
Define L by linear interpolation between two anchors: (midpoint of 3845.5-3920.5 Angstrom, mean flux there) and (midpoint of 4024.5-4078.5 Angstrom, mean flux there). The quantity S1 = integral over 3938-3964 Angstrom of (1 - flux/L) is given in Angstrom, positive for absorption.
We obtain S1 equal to 4.3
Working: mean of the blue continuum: 3.02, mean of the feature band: 3.23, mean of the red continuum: 5.13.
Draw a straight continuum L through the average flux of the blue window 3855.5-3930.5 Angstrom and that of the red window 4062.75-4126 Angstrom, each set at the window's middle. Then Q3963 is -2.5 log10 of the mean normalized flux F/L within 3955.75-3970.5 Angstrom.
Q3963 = 0.49 mag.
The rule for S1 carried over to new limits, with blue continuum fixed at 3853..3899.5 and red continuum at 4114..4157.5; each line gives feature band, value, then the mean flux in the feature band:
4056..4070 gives -1.6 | 4.98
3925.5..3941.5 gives 7.2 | 1.82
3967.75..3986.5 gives 1.8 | 3.36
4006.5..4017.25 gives -4.1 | 5.54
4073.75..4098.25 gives -3.4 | 5.33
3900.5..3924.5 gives -3.9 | 3.63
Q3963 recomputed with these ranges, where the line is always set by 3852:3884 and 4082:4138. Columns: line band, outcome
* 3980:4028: -0.24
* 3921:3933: 0.37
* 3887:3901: -0.10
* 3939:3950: 0.08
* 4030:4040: -0.18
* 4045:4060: -0.14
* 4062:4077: 0.01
